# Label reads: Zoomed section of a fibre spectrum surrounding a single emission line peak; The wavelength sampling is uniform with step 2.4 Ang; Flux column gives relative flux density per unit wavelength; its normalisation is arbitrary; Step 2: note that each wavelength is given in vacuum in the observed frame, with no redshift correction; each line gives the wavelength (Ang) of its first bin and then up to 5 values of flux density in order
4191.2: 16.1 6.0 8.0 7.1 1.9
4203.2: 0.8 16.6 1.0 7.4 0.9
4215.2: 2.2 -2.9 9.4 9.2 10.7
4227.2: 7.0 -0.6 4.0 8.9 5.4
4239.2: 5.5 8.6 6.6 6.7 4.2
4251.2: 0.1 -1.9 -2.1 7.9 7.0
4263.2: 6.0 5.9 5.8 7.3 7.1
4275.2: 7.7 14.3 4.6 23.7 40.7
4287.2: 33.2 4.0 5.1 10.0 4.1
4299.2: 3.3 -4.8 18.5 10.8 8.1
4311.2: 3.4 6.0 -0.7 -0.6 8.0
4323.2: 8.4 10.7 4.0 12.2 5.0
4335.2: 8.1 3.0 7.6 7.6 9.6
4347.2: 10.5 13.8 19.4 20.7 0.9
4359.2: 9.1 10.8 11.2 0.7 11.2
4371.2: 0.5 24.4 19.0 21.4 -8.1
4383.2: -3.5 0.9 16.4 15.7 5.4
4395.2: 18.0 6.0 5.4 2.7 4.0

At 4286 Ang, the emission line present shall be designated [O II] 3727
